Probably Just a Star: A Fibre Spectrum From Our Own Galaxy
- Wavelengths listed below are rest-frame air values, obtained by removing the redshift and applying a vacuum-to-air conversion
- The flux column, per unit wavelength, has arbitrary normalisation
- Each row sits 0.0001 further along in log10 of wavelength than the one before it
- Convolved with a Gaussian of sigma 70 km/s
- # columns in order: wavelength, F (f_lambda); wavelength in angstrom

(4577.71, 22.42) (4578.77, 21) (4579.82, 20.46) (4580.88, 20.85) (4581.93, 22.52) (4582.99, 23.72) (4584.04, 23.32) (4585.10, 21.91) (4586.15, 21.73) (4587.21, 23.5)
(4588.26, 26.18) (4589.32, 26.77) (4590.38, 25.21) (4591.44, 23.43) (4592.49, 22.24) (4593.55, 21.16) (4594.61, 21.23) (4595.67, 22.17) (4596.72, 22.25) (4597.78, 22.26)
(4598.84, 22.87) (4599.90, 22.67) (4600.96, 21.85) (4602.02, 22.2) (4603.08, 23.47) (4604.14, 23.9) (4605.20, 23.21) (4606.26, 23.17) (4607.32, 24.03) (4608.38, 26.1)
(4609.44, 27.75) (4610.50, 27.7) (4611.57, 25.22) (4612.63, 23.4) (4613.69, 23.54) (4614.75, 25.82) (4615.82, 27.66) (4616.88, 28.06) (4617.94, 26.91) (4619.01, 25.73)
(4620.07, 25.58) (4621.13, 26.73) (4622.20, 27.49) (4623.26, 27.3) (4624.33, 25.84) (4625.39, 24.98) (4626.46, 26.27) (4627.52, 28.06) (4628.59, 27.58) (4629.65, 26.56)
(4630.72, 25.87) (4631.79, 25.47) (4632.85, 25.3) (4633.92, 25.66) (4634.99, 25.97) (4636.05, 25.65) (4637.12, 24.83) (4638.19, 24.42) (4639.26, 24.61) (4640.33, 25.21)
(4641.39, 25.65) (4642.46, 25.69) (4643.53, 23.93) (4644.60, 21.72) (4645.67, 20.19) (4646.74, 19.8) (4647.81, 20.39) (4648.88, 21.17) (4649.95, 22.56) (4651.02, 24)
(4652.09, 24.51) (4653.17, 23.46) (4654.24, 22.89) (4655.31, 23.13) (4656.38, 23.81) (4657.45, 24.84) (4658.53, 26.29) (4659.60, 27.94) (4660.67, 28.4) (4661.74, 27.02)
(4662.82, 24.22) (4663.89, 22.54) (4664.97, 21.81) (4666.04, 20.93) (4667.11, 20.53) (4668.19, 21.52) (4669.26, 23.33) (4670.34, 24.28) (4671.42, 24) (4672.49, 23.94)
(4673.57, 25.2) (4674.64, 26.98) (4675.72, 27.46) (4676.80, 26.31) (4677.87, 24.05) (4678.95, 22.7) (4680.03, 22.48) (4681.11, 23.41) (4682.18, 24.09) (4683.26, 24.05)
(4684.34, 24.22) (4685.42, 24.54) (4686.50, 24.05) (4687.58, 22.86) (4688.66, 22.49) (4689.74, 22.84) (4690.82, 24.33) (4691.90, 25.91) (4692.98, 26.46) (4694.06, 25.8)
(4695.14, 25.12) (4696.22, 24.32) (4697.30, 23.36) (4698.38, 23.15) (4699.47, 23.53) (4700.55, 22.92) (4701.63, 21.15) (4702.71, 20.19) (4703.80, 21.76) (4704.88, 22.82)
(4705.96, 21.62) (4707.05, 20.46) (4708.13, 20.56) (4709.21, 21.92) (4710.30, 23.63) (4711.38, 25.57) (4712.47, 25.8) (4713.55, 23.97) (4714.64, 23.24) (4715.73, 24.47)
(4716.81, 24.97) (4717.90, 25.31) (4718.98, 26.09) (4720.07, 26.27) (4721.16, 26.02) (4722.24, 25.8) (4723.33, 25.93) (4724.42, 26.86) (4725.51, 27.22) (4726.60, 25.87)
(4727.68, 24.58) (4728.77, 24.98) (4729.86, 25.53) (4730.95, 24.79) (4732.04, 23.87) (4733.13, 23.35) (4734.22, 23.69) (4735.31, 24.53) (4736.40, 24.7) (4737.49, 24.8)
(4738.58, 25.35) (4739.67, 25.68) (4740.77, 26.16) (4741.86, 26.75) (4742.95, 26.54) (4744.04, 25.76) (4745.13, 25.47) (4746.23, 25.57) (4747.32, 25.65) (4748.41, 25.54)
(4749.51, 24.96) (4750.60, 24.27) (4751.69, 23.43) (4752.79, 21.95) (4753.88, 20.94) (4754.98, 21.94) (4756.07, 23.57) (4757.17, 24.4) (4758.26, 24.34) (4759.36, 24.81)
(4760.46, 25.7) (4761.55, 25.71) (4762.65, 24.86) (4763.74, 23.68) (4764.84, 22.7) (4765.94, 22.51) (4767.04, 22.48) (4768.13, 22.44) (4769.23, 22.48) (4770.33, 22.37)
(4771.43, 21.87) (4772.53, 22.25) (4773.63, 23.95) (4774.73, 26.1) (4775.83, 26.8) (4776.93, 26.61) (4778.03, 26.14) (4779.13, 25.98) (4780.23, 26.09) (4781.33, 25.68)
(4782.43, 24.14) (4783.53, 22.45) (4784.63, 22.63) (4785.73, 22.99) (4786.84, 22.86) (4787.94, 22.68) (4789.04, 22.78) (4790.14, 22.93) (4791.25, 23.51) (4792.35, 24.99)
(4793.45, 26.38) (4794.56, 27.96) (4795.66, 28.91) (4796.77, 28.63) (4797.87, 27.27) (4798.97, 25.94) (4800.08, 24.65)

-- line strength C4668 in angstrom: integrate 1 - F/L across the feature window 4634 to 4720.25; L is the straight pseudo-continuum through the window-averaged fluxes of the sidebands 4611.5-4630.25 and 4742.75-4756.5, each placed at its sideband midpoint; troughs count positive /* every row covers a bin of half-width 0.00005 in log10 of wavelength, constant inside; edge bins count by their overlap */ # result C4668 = 5.2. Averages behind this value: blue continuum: 26.3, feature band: 23.8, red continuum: 24.2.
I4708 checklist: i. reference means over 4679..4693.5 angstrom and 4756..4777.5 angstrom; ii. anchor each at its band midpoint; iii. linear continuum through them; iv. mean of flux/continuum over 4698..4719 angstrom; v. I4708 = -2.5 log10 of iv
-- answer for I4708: 0.04 mag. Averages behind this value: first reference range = 23.9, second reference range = 24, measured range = 23.1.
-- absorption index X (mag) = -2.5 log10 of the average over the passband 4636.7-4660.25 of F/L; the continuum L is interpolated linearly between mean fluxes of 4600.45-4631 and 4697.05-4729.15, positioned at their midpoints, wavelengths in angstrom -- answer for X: 0.06 mag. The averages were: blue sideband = 25.6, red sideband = 24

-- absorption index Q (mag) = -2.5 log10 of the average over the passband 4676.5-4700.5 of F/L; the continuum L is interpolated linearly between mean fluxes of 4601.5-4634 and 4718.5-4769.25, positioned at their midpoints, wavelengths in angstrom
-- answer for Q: 0.05 mag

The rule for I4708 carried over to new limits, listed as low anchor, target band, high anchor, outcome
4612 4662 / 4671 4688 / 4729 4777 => 0.016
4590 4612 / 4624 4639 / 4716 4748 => -0.083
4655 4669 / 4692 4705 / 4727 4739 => 0.039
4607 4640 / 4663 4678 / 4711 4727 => 0.087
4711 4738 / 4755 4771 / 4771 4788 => 0.043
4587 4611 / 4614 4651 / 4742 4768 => -0.057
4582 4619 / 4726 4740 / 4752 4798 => -0.025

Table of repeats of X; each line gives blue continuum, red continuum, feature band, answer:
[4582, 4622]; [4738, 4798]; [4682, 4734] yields 0.01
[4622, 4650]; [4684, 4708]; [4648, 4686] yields 0.00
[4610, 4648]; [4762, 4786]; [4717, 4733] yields -0.05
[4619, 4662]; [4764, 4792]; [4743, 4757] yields -0.01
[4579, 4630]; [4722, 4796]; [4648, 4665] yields 0.01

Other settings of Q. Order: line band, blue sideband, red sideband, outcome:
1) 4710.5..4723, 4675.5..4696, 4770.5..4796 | -0.03 mag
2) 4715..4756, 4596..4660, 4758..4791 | -0.04 mag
